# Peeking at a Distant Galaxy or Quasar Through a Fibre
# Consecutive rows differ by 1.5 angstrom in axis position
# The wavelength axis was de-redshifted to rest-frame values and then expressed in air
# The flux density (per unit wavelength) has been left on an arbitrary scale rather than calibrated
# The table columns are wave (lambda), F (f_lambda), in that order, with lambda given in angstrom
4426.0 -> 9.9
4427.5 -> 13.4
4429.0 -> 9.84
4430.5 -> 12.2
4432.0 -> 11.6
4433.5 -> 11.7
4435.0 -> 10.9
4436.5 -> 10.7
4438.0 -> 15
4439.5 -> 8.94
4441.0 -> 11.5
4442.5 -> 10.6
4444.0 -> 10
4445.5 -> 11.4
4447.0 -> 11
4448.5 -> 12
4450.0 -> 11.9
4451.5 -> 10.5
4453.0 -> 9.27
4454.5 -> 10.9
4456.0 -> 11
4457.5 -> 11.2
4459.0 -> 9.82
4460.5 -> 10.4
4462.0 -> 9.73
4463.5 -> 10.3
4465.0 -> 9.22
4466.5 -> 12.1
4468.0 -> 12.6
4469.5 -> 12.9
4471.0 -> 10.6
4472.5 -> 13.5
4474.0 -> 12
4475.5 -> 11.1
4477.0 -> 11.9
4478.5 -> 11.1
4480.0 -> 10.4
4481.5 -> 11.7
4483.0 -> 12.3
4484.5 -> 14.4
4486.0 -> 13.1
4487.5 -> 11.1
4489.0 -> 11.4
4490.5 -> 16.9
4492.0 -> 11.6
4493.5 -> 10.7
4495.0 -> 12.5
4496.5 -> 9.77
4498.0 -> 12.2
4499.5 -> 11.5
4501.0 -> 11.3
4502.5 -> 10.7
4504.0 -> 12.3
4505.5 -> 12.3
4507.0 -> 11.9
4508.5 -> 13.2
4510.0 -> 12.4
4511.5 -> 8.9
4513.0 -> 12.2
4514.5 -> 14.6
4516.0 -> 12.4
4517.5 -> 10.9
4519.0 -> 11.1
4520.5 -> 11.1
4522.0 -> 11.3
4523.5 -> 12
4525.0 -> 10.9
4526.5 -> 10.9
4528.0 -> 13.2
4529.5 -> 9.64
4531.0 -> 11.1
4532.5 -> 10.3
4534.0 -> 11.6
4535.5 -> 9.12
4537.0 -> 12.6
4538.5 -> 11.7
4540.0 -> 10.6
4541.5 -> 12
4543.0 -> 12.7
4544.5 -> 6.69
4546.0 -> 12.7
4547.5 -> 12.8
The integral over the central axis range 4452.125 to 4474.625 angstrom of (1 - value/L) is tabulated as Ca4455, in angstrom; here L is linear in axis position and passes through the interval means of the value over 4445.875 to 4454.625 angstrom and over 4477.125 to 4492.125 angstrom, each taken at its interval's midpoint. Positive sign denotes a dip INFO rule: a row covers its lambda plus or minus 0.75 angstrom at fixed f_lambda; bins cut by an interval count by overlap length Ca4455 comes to 1.0 angstrom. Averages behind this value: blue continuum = 11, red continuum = 12.4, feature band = 11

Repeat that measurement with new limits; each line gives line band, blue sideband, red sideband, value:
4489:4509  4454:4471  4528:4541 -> -1.97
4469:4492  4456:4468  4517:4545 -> -3.35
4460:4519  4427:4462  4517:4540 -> -3.61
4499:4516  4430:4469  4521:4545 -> -1.40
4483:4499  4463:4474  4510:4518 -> -0.79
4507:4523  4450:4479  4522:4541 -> -0.98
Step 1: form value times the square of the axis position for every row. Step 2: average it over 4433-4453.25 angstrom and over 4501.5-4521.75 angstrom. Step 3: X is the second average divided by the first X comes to 1.1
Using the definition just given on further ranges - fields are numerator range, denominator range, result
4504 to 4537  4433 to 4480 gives 1.06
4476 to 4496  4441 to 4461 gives 1.15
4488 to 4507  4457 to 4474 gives 1.08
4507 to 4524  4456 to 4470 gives 1.11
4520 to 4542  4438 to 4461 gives 1.07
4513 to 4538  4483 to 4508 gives 0.96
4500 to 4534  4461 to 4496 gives 0.99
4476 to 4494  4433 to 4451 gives 1.10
